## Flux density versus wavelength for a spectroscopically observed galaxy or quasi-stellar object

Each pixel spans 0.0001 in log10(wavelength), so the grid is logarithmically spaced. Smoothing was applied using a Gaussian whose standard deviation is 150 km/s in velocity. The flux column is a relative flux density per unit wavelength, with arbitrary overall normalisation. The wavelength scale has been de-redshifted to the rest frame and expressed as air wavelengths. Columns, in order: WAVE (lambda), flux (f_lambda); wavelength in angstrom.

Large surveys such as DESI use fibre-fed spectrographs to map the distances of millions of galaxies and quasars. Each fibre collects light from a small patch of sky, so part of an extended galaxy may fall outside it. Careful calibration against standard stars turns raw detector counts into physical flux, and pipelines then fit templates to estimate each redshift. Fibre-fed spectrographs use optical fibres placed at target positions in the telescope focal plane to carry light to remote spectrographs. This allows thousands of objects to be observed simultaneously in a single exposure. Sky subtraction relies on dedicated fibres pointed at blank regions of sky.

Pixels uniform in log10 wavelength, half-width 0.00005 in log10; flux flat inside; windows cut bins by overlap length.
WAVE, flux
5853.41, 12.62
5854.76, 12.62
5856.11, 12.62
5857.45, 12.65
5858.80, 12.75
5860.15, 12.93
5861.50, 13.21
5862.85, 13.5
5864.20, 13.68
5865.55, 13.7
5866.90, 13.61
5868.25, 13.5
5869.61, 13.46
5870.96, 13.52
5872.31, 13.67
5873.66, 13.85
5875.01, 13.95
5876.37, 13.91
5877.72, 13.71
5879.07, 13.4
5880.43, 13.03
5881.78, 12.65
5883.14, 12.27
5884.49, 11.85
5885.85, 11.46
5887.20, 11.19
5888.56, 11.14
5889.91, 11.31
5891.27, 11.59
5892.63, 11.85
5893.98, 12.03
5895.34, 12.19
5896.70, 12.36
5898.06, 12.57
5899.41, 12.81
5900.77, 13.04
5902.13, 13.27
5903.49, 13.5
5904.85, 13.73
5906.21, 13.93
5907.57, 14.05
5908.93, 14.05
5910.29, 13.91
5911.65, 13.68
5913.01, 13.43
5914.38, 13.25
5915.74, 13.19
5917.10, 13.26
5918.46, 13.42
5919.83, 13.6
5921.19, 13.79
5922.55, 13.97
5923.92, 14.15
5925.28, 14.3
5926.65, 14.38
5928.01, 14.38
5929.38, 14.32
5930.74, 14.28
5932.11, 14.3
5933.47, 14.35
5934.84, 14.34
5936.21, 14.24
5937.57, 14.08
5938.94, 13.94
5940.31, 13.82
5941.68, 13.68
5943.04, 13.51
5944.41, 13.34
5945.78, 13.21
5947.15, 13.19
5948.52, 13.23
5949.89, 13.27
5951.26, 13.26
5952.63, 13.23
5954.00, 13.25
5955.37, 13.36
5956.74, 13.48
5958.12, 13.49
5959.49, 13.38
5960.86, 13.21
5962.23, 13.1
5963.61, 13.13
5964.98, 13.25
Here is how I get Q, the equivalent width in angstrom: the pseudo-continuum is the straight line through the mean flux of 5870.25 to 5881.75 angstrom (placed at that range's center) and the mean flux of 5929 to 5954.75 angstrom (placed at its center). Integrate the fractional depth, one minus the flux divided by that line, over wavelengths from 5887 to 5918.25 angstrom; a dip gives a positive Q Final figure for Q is 1.8 angstrom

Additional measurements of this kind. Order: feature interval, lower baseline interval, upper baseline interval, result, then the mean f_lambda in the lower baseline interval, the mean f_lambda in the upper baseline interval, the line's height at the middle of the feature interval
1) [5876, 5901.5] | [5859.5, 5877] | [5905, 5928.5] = 2.52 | 13.6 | 13.8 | 13.7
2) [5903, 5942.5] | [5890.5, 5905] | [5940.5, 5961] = -2.94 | 12.6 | 13.4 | 12.9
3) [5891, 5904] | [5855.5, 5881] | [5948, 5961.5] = 0.82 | 13.4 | 13.3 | 13.4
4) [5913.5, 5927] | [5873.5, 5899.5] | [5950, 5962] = -0.89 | 12.4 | 13.3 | 12.9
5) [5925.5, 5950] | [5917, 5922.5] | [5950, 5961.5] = -0.79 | 13.6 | 13.3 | 13.5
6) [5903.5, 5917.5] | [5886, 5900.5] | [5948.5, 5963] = -1.53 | 11.9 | 13.3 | 12.3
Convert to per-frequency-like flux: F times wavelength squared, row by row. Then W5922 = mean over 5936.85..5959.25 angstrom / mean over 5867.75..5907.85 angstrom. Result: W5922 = 1.07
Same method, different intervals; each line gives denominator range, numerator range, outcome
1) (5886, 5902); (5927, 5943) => 1.19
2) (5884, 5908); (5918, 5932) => 1.14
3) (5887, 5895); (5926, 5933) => 1.26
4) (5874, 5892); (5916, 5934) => 1.14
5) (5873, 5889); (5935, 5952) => 1.09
